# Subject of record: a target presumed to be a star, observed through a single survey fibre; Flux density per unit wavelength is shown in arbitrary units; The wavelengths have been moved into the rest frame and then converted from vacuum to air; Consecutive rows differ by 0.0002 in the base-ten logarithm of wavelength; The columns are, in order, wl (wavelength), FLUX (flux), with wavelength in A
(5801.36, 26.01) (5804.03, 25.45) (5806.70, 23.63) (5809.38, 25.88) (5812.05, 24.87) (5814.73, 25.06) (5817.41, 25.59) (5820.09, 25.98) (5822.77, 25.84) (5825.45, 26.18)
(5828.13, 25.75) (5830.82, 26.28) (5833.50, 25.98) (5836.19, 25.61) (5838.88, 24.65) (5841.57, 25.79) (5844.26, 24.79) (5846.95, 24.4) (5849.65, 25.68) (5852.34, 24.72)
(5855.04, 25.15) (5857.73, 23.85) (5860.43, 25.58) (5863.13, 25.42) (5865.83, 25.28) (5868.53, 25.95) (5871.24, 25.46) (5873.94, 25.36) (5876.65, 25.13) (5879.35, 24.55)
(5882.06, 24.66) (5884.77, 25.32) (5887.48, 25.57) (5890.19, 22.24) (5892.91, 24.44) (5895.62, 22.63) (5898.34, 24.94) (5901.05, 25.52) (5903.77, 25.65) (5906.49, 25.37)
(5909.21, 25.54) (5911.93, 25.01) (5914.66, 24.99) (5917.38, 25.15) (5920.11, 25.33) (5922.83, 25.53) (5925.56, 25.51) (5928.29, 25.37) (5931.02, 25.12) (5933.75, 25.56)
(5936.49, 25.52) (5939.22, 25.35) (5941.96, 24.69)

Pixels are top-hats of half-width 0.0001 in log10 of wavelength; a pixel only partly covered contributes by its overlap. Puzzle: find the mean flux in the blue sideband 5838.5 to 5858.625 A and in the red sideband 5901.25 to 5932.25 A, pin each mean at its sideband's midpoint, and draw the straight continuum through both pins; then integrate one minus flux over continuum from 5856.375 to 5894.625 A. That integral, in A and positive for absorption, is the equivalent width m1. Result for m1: 0.3 A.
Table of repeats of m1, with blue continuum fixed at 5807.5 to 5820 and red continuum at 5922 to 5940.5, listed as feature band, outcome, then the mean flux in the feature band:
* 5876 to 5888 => 0.18 A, 25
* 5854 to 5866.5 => 0.16 A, 25.1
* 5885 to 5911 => 0.72 A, 24.7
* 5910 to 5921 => 0.12 A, 25.1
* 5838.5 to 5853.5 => 0.19 A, 25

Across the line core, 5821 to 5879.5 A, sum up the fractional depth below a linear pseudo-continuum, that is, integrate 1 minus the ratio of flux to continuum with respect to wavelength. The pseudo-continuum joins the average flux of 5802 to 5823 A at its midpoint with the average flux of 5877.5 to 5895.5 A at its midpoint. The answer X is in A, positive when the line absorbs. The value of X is -1.3 A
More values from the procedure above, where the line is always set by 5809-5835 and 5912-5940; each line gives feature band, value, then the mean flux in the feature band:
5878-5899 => 1.0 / 24.3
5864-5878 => 0.1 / 25.4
